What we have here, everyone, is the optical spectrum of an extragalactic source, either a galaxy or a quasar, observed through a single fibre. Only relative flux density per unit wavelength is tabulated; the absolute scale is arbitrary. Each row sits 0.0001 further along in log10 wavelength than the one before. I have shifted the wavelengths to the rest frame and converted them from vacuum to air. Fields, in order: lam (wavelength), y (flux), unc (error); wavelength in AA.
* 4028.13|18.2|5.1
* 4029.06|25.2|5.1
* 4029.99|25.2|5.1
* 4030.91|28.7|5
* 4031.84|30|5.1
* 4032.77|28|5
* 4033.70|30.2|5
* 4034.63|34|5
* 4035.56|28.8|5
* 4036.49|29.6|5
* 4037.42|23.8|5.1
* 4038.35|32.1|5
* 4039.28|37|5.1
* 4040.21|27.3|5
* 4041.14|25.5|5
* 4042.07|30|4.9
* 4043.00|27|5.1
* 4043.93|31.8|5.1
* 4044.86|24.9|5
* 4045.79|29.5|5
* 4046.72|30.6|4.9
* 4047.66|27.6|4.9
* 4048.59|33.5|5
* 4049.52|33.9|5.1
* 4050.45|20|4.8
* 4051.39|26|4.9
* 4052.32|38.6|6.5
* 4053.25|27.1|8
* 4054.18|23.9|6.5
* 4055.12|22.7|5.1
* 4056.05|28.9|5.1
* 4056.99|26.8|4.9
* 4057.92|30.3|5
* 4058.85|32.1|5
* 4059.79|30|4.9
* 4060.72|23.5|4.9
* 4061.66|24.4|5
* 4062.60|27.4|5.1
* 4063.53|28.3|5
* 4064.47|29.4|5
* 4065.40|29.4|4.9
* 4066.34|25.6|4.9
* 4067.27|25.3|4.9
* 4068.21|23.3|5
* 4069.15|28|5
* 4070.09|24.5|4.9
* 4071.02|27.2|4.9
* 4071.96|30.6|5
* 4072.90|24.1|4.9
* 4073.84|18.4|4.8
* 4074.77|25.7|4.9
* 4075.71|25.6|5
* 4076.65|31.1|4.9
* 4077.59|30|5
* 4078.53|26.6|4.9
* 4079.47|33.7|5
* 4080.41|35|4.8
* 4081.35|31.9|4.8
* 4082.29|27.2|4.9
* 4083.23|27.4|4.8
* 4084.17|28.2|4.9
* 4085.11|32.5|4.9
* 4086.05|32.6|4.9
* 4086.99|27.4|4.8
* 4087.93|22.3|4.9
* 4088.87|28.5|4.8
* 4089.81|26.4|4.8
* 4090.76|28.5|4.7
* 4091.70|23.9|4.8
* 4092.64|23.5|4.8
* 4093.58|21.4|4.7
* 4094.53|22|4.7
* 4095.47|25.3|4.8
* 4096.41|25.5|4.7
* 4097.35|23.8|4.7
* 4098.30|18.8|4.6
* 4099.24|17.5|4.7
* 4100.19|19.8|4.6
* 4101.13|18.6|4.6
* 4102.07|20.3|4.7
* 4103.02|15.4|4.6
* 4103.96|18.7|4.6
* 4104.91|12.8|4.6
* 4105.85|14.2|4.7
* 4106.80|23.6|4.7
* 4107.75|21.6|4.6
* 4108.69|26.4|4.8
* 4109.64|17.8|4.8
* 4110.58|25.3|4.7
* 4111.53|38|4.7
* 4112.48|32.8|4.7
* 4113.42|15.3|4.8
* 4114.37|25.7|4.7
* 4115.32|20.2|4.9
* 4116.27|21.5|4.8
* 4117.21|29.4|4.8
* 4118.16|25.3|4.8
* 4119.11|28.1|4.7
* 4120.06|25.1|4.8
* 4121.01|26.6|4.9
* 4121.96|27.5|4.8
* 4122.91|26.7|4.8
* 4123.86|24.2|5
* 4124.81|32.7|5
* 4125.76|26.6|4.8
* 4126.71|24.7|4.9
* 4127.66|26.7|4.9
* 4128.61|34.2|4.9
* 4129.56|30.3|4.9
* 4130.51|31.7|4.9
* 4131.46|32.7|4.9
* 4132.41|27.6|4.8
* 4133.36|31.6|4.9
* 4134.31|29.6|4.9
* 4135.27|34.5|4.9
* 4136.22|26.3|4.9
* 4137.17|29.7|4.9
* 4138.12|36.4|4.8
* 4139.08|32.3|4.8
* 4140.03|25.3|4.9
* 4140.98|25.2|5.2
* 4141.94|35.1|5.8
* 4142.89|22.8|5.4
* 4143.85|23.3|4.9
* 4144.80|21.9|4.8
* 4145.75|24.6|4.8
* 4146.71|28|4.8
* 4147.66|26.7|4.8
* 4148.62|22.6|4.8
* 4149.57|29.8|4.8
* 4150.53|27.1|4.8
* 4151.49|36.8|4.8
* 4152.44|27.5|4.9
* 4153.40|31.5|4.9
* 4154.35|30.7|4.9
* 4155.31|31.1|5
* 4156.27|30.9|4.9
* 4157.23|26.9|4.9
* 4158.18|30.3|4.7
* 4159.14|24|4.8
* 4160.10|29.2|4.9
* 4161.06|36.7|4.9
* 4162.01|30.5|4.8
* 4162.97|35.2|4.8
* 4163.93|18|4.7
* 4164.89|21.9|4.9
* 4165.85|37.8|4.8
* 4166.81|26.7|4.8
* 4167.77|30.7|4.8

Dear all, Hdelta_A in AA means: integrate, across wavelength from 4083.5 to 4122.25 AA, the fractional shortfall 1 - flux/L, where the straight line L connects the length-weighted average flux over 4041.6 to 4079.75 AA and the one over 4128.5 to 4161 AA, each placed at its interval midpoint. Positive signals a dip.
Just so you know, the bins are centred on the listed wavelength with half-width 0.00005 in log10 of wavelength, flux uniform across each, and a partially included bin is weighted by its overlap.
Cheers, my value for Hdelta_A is 6.20 AA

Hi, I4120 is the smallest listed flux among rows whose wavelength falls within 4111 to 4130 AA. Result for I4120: 15.3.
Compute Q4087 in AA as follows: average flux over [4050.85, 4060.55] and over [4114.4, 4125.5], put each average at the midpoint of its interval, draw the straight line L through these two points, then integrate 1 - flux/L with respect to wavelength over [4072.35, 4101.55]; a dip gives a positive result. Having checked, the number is 1.5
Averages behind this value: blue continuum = 28.4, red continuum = 26.1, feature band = 25.9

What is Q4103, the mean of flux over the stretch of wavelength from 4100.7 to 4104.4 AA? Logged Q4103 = 18.3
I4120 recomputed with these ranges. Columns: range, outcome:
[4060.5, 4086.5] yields 18.4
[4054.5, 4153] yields 12.8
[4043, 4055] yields 20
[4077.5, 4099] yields 18.8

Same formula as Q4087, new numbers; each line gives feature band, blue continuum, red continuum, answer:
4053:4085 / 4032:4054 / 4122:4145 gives 1.87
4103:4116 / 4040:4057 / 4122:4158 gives 2.91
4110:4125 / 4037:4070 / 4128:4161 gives 1.30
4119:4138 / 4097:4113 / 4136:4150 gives -2.94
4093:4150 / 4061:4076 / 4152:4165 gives 4.93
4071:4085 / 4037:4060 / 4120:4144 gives 0.27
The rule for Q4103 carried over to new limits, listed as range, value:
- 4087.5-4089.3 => 25.4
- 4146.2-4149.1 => 25.8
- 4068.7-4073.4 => 26.8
